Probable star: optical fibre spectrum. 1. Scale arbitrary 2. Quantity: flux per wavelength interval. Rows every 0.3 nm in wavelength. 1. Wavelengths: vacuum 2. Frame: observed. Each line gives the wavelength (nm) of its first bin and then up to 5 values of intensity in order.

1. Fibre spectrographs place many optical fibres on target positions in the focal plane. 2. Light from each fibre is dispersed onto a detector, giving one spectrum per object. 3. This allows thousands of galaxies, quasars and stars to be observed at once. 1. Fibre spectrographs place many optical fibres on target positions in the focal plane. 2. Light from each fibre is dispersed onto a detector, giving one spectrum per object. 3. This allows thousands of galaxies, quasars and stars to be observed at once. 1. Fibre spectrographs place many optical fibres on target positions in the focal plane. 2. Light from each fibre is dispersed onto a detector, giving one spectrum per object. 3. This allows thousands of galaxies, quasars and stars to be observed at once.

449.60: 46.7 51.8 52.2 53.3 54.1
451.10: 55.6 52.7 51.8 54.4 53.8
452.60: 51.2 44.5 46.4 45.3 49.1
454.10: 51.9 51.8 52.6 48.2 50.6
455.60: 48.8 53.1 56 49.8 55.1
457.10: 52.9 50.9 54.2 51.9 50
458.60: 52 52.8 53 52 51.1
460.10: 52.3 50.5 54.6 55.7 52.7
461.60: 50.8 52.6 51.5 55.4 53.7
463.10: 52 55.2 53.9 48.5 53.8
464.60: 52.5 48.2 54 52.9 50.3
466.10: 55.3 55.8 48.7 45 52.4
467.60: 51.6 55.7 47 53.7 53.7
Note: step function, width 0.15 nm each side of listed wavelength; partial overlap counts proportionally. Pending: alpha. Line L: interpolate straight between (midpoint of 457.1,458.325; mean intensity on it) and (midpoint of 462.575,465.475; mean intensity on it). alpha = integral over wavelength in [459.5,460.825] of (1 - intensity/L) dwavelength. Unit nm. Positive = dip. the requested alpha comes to 0.00 nm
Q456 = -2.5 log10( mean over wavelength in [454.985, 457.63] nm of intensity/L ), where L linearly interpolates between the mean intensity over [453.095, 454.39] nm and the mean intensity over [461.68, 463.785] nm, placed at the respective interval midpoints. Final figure -0.042 mag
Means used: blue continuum 48.6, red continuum 53.4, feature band 52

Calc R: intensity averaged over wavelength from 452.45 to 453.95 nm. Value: 47.3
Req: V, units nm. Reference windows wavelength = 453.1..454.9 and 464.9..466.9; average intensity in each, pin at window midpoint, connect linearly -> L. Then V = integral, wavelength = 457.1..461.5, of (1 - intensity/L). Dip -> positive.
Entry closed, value -0.14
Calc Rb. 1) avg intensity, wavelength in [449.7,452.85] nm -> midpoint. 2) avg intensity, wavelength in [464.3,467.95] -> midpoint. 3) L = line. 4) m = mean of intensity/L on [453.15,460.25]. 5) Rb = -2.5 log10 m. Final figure 0.02 mag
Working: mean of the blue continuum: 52.7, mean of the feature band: 51.4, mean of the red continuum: 51.8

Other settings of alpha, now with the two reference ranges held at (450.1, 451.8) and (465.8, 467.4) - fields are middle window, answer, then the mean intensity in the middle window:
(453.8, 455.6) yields 0.075 nm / 50.7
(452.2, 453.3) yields 0.088 nm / 48.9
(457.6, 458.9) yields 0.009 nm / 52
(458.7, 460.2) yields 0.000 nm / 52.2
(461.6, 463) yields -0.030 nm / 53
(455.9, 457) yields -0.019 nm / 53.5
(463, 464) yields -0.025 nm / 53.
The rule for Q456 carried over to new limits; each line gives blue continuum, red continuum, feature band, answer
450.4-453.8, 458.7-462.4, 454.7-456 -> 0.03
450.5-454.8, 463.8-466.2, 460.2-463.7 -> -0.03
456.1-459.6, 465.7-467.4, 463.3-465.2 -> -0.01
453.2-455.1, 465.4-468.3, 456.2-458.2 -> -0.06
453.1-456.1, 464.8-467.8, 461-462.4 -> -0.03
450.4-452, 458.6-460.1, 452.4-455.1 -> 0.09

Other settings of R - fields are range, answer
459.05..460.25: 52.1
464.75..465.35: 51.1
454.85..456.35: 51.3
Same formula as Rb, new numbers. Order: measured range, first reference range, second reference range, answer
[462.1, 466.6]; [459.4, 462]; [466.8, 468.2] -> -0.03 mag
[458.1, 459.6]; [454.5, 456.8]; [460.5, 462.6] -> 0.01 mag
